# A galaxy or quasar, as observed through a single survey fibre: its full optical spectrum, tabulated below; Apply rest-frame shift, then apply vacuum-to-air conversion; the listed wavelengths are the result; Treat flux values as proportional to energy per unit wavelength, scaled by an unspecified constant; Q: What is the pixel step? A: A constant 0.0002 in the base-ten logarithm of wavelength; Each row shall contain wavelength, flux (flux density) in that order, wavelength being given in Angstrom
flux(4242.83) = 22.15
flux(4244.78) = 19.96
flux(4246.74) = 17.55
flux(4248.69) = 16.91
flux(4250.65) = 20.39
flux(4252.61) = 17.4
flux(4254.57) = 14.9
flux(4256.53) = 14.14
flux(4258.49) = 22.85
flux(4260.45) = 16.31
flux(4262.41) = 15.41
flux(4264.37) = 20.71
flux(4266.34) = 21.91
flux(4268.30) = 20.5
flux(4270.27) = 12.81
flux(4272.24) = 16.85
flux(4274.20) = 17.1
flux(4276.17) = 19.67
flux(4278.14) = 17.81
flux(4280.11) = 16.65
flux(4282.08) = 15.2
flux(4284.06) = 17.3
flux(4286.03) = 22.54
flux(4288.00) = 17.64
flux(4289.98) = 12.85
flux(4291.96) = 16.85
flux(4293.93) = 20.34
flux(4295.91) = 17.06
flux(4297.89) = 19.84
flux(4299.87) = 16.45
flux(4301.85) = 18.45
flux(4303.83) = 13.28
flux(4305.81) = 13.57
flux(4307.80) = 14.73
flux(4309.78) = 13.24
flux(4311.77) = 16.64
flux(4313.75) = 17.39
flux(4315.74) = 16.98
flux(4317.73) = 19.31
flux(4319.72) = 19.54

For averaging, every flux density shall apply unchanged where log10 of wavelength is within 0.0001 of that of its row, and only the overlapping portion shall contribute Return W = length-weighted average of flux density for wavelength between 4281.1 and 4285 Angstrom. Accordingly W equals 16.2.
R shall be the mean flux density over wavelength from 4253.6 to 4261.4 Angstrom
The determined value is 17.1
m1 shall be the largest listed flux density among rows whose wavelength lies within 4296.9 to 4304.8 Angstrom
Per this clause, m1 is 19.84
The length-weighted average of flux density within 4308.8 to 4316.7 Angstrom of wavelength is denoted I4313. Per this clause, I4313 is 16.1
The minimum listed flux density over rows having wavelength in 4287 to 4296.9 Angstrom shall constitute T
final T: 12.85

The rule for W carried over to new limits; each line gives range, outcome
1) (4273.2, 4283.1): 17.3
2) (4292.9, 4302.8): 18.4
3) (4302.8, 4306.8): 13.5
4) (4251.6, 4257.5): 15.5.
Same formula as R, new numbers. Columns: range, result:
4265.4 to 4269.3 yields 21.2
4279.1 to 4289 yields 17.9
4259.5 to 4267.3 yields 18.6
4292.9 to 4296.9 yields 18.7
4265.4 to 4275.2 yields 17.8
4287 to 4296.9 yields 17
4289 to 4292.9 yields 14.8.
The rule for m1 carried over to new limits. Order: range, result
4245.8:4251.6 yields 20.39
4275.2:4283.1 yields 19.67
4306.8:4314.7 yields 17.39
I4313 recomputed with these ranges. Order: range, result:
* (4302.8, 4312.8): 14.3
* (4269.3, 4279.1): 16.9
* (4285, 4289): 20.1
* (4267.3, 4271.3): 16.7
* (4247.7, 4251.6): 18.6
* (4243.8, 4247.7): 18.8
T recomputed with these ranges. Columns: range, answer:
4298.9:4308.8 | 13.28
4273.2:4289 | 15.2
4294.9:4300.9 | 16.45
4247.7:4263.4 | 14.14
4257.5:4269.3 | 15.41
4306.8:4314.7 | 13.24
